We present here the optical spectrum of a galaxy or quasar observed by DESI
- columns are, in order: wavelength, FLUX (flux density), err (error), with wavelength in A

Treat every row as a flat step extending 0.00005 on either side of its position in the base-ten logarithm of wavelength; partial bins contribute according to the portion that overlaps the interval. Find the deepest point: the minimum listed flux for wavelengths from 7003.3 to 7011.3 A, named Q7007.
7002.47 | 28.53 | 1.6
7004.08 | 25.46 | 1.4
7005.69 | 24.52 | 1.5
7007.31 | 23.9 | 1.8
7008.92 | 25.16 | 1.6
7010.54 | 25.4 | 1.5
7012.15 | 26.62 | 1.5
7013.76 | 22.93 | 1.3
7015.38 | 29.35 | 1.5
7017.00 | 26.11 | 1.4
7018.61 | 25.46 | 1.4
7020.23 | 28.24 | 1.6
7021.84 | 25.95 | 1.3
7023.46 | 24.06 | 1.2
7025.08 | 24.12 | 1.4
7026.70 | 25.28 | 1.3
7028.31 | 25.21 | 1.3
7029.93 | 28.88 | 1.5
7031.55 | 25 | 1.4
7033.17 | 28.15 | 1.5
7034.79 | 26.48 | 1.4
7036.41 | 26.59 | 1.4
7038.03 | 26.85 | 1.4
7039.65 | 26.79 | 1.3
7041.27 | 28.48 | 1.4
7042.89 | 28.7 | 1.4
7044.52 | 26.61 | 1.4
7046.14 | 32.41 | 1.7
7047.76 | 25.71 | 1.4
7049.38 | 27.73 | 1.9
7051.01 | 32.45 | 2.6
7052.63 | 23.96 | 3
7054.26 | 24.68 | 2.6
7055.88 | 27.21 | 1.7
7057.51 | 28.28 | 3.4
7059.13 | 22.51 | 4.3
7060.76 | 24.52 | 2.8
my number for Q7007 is 23.9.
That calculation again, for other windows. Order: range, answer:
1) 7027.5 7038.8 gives 25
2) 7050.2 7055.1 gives 23.96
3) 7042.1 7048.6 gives 25.71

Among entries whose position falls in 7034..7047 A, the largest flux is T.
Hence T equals 32.41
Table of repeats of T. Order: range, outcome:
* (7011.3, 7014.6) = 26.62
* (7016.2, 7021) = 28.24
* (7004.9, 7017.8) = 29.35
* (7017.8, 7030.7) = 28.88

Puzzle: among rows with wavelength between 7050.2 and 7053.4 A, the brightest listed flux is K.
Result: 32.45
